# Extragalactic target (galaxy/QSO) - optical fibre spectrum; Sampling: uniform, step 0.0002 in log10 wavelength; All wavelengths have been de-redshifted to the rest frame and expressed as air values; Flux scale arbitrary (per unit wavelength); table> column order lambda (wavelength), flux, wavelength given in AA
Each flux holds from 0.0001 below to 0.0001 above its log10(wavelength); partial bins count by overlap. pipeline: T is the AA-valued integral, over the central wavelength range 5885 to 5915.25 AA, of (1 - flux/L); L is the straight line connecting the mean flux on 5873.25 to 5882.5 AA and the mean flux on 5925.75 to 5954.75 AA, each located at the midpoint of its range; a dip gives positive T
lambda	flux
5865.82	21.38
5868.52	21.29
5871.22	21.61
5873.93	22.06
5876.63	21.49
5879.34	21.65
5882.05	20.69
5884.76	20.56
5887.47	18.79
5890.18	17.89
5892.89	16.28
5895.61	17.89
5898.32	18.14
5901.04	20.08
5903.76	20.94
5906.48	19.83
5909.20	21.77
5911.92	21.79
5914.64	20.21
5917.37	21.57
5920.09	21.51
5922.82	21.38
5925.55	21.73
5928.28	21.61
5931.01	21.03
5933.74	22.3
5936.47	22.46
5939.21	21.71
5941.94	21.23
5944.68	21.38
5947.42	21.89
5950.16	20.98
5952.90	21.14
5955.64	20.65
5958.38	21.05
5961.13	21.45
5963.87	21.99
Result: 2.93 AA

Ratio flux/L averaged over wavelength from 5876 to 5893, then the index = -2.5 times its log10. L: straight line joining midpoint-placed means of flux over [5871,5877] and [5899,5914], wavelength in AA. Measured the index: 0.09 mag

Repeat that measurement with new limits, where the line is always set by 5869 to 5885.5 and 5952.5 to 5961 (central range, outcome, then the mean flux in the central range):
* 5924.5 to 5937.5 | -0.04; 21.8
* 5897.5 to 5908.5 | 0.07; 19.9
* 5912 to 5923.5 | 0.00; 21.2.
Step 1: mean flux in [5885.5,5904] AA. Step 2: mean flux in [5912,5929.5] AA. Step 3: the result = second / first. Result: 1.2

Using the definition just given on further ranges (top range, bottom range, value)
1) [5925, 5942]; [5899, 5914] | 1.05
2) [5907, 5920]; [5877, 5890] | 1.05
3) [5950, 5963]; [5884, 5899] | 1.16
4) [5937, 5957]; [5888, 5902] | 1.18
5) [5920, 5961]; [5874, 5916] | 1.08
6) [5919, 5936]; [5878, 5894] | 1.12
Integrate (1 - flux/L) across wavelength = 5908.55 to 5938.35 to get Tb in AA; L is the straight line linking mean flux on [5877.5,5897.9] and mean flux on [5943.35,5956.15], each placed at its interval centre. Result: -1.8 AA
